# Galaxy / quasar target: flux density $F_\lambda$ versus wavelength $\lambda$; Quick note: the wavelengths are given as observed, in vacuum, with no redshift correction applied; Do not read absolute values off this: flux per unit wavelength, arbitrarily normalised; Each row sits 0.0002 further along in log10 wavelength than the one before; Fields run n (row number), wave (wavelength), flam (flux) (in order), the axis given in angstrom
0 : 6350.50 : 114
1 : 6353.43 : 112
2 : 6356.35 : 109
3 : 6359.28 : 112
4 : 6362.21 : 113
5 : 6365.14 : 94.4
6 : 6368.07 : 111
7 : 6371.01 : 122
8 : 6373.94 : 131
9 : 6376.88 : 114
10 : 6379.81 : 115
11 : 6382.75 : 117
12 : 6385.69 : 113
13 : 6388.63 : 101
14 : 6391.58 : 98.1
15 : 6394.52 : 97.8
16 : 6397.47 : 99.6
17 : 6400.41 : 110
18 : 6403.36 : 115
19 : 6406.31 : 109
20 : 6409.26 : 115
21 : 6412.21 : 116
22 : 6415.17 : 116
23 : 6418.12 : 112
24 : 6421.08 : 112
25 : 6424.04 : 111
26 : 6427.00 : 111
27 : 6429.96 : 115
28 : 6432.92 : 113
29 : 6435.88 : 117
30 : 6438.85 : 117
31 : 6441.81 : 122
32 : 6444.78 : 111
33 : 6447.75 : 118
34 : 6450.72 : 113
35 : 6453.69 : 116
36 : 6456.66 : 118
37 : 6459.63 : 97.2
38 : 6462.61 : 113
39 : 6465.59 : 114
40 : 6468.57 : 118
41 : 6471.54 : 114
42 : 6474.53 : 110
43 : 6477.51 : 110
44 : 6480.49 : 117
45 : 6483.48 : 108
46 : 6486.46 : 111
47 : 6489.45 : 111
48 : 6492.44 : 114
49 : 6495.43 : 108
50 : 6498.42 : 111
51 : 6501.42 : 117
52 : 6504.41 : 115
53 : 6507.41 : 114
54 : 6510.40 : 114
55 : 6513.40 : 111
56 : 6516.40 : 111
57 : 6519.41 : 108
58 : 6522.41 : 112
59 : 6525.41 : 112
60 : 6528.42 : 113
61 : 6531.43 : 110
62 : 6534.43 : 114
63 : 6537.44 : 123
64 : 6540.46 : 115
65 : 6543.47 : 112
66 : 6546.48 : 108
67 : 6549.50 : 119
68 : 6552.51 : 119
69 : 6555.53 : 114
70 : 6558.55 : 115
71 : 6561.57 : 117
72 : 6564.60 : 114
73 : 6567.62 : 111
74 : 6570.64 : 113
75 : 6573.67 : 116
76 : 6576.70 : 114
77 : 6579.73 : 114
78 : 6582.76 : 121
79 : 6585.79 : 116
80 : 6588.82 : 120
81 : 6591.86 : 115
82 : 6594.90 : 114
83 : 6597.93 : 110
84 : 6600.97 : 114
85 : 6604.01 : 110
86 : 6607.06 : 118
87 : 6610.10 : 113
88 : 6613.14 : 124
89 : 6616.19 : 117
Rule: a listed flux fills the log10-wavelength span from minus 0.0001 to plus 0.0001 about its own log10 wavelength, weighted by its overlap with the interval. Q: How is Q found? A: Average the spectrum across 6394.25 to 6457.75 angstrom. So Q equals 113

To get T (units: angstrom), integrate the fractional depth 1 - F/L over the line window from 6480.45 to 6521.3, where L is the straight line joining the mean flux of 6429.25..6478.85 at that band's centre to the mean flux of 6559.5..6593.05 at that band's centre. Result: 0.9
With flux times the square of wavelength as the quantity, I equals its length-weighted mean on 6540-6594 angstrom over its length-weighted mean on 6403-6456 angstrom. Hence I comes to 1.05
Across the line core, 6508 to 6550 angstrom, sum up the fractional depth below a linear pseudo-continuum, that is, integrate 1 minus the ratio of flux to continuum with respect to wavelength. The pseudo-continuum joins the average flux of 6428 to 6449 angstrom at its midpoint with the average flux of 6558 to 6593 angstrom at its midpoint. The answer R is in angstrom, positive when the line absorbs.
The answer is 1.0 angstrom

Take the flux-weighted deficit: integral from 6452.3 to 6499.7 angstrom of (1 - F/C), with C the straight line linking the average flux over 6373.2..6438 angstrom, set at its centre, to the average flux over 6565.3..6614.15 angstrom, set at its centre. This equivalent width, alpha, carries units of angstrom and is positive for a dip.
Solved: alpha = 0.4 angstrom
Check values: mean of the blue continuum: 112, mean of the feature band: 112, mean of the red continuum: 115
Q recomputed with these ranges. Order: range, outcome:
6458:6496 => 111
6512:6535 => 111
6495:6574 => 114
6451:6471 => 113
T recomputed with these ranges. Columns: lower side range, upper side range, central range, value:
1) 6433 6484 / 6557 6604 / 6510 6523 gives 0.4 angstrom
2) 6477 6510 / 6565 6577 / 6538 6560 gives -0.3 angstrom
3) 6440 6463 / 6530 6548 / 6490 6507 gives 0.1 angstrom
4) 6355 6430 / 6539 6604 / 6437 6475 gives -0.6 angstrom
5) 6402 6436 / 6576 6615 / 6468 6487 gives 0.3 angstrom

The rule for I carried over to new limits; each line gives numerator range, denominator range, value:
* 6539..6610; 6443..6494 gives 1.05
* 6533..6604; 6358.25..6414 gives 1.10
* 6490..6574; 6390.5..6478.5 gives 1.04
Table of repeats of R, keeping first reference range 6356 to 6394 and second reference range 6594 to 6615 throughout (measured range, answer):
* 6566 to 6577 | 0.1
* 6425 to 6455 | -0.8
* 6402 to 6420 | -0.3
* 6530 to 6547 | 0.0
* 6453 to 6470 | 0.0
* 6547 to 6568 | -0.3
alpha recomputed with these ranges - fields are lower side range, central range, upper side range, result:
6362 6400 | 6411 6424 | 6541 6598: -0.3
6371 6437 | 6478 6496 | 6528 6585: 0.3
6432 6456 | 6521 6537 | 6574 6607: 0.3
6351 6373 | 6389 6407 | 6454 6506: 1.1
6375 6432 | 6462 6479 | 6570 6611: -0.2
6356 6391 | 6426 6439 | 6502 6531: -0.2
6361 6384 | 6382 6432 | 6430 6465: 2.0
